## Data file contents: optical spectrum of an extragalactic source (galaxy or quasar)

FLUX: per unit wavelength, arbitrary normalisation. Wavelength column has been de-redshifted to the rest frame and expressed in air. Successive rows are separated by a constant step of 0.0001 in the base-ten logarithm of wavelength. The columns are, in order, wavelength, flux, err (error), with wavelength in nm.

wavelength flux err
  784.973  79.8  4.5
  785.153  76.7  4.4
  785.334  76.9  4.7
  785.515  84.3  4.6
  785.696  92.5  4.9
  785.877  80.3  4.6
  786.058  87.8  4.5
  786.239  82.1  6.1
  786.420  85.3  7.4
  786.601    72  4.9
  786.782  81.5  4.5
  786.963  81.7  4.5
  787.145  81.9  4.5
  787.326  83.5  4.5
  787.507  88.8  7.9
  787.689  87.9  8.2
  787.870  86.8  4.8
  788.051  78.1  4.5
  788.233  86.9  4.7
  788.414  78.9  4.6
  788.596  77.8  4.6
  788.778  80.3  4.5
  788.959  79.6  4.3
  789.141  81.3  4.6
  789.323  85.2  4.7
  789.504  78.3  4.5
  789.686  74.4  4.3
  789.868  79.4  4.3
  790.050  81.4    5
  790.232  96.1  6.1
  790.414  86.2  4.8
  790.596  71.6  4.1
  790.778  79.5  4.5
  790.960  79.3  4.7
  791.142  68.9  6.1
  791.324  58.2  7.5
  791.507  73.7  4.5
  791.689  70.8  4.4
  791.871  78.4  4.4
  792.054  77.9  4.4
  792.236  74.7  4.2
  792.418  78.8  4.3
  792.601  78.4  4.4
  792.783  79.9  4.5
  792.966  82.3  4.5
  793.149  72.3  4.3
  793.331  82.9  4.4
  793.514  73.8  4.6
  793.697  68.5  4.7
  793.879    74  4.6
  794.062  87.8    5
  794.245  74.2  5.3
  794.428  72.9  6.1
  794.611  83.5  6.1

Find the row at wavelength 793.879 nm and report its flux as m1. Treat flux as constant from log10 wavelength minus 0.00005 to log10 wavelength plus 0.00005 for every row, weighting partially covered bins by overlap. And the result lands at 74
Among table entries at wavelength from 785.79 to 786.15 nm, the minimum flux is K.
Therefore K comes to 80.3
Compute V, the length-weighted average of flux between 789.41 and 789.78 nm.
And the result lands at 76.6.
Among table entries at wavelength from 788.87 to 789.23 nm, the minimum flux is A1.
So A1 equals 79.6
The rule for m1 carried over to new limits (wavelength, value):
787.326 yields 83.5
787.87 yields 86.8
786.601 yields 72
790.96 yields 79.3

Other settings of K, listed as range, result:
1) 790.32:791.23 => 68.9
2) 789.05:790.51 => 74.4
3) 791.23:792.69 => 58.2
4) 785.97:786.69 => 72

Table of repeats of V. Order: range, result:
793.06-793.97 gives 74.4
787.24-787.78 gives 86.8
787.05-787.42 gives 82.7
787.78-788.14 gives 82.6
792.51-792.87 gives 79.3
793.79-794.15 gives 80.8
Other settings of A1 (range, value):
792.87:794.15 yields 68.5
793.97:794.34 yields 74.2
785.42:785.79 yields 84.3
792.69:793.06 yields 79.9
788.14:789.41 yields 77.8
